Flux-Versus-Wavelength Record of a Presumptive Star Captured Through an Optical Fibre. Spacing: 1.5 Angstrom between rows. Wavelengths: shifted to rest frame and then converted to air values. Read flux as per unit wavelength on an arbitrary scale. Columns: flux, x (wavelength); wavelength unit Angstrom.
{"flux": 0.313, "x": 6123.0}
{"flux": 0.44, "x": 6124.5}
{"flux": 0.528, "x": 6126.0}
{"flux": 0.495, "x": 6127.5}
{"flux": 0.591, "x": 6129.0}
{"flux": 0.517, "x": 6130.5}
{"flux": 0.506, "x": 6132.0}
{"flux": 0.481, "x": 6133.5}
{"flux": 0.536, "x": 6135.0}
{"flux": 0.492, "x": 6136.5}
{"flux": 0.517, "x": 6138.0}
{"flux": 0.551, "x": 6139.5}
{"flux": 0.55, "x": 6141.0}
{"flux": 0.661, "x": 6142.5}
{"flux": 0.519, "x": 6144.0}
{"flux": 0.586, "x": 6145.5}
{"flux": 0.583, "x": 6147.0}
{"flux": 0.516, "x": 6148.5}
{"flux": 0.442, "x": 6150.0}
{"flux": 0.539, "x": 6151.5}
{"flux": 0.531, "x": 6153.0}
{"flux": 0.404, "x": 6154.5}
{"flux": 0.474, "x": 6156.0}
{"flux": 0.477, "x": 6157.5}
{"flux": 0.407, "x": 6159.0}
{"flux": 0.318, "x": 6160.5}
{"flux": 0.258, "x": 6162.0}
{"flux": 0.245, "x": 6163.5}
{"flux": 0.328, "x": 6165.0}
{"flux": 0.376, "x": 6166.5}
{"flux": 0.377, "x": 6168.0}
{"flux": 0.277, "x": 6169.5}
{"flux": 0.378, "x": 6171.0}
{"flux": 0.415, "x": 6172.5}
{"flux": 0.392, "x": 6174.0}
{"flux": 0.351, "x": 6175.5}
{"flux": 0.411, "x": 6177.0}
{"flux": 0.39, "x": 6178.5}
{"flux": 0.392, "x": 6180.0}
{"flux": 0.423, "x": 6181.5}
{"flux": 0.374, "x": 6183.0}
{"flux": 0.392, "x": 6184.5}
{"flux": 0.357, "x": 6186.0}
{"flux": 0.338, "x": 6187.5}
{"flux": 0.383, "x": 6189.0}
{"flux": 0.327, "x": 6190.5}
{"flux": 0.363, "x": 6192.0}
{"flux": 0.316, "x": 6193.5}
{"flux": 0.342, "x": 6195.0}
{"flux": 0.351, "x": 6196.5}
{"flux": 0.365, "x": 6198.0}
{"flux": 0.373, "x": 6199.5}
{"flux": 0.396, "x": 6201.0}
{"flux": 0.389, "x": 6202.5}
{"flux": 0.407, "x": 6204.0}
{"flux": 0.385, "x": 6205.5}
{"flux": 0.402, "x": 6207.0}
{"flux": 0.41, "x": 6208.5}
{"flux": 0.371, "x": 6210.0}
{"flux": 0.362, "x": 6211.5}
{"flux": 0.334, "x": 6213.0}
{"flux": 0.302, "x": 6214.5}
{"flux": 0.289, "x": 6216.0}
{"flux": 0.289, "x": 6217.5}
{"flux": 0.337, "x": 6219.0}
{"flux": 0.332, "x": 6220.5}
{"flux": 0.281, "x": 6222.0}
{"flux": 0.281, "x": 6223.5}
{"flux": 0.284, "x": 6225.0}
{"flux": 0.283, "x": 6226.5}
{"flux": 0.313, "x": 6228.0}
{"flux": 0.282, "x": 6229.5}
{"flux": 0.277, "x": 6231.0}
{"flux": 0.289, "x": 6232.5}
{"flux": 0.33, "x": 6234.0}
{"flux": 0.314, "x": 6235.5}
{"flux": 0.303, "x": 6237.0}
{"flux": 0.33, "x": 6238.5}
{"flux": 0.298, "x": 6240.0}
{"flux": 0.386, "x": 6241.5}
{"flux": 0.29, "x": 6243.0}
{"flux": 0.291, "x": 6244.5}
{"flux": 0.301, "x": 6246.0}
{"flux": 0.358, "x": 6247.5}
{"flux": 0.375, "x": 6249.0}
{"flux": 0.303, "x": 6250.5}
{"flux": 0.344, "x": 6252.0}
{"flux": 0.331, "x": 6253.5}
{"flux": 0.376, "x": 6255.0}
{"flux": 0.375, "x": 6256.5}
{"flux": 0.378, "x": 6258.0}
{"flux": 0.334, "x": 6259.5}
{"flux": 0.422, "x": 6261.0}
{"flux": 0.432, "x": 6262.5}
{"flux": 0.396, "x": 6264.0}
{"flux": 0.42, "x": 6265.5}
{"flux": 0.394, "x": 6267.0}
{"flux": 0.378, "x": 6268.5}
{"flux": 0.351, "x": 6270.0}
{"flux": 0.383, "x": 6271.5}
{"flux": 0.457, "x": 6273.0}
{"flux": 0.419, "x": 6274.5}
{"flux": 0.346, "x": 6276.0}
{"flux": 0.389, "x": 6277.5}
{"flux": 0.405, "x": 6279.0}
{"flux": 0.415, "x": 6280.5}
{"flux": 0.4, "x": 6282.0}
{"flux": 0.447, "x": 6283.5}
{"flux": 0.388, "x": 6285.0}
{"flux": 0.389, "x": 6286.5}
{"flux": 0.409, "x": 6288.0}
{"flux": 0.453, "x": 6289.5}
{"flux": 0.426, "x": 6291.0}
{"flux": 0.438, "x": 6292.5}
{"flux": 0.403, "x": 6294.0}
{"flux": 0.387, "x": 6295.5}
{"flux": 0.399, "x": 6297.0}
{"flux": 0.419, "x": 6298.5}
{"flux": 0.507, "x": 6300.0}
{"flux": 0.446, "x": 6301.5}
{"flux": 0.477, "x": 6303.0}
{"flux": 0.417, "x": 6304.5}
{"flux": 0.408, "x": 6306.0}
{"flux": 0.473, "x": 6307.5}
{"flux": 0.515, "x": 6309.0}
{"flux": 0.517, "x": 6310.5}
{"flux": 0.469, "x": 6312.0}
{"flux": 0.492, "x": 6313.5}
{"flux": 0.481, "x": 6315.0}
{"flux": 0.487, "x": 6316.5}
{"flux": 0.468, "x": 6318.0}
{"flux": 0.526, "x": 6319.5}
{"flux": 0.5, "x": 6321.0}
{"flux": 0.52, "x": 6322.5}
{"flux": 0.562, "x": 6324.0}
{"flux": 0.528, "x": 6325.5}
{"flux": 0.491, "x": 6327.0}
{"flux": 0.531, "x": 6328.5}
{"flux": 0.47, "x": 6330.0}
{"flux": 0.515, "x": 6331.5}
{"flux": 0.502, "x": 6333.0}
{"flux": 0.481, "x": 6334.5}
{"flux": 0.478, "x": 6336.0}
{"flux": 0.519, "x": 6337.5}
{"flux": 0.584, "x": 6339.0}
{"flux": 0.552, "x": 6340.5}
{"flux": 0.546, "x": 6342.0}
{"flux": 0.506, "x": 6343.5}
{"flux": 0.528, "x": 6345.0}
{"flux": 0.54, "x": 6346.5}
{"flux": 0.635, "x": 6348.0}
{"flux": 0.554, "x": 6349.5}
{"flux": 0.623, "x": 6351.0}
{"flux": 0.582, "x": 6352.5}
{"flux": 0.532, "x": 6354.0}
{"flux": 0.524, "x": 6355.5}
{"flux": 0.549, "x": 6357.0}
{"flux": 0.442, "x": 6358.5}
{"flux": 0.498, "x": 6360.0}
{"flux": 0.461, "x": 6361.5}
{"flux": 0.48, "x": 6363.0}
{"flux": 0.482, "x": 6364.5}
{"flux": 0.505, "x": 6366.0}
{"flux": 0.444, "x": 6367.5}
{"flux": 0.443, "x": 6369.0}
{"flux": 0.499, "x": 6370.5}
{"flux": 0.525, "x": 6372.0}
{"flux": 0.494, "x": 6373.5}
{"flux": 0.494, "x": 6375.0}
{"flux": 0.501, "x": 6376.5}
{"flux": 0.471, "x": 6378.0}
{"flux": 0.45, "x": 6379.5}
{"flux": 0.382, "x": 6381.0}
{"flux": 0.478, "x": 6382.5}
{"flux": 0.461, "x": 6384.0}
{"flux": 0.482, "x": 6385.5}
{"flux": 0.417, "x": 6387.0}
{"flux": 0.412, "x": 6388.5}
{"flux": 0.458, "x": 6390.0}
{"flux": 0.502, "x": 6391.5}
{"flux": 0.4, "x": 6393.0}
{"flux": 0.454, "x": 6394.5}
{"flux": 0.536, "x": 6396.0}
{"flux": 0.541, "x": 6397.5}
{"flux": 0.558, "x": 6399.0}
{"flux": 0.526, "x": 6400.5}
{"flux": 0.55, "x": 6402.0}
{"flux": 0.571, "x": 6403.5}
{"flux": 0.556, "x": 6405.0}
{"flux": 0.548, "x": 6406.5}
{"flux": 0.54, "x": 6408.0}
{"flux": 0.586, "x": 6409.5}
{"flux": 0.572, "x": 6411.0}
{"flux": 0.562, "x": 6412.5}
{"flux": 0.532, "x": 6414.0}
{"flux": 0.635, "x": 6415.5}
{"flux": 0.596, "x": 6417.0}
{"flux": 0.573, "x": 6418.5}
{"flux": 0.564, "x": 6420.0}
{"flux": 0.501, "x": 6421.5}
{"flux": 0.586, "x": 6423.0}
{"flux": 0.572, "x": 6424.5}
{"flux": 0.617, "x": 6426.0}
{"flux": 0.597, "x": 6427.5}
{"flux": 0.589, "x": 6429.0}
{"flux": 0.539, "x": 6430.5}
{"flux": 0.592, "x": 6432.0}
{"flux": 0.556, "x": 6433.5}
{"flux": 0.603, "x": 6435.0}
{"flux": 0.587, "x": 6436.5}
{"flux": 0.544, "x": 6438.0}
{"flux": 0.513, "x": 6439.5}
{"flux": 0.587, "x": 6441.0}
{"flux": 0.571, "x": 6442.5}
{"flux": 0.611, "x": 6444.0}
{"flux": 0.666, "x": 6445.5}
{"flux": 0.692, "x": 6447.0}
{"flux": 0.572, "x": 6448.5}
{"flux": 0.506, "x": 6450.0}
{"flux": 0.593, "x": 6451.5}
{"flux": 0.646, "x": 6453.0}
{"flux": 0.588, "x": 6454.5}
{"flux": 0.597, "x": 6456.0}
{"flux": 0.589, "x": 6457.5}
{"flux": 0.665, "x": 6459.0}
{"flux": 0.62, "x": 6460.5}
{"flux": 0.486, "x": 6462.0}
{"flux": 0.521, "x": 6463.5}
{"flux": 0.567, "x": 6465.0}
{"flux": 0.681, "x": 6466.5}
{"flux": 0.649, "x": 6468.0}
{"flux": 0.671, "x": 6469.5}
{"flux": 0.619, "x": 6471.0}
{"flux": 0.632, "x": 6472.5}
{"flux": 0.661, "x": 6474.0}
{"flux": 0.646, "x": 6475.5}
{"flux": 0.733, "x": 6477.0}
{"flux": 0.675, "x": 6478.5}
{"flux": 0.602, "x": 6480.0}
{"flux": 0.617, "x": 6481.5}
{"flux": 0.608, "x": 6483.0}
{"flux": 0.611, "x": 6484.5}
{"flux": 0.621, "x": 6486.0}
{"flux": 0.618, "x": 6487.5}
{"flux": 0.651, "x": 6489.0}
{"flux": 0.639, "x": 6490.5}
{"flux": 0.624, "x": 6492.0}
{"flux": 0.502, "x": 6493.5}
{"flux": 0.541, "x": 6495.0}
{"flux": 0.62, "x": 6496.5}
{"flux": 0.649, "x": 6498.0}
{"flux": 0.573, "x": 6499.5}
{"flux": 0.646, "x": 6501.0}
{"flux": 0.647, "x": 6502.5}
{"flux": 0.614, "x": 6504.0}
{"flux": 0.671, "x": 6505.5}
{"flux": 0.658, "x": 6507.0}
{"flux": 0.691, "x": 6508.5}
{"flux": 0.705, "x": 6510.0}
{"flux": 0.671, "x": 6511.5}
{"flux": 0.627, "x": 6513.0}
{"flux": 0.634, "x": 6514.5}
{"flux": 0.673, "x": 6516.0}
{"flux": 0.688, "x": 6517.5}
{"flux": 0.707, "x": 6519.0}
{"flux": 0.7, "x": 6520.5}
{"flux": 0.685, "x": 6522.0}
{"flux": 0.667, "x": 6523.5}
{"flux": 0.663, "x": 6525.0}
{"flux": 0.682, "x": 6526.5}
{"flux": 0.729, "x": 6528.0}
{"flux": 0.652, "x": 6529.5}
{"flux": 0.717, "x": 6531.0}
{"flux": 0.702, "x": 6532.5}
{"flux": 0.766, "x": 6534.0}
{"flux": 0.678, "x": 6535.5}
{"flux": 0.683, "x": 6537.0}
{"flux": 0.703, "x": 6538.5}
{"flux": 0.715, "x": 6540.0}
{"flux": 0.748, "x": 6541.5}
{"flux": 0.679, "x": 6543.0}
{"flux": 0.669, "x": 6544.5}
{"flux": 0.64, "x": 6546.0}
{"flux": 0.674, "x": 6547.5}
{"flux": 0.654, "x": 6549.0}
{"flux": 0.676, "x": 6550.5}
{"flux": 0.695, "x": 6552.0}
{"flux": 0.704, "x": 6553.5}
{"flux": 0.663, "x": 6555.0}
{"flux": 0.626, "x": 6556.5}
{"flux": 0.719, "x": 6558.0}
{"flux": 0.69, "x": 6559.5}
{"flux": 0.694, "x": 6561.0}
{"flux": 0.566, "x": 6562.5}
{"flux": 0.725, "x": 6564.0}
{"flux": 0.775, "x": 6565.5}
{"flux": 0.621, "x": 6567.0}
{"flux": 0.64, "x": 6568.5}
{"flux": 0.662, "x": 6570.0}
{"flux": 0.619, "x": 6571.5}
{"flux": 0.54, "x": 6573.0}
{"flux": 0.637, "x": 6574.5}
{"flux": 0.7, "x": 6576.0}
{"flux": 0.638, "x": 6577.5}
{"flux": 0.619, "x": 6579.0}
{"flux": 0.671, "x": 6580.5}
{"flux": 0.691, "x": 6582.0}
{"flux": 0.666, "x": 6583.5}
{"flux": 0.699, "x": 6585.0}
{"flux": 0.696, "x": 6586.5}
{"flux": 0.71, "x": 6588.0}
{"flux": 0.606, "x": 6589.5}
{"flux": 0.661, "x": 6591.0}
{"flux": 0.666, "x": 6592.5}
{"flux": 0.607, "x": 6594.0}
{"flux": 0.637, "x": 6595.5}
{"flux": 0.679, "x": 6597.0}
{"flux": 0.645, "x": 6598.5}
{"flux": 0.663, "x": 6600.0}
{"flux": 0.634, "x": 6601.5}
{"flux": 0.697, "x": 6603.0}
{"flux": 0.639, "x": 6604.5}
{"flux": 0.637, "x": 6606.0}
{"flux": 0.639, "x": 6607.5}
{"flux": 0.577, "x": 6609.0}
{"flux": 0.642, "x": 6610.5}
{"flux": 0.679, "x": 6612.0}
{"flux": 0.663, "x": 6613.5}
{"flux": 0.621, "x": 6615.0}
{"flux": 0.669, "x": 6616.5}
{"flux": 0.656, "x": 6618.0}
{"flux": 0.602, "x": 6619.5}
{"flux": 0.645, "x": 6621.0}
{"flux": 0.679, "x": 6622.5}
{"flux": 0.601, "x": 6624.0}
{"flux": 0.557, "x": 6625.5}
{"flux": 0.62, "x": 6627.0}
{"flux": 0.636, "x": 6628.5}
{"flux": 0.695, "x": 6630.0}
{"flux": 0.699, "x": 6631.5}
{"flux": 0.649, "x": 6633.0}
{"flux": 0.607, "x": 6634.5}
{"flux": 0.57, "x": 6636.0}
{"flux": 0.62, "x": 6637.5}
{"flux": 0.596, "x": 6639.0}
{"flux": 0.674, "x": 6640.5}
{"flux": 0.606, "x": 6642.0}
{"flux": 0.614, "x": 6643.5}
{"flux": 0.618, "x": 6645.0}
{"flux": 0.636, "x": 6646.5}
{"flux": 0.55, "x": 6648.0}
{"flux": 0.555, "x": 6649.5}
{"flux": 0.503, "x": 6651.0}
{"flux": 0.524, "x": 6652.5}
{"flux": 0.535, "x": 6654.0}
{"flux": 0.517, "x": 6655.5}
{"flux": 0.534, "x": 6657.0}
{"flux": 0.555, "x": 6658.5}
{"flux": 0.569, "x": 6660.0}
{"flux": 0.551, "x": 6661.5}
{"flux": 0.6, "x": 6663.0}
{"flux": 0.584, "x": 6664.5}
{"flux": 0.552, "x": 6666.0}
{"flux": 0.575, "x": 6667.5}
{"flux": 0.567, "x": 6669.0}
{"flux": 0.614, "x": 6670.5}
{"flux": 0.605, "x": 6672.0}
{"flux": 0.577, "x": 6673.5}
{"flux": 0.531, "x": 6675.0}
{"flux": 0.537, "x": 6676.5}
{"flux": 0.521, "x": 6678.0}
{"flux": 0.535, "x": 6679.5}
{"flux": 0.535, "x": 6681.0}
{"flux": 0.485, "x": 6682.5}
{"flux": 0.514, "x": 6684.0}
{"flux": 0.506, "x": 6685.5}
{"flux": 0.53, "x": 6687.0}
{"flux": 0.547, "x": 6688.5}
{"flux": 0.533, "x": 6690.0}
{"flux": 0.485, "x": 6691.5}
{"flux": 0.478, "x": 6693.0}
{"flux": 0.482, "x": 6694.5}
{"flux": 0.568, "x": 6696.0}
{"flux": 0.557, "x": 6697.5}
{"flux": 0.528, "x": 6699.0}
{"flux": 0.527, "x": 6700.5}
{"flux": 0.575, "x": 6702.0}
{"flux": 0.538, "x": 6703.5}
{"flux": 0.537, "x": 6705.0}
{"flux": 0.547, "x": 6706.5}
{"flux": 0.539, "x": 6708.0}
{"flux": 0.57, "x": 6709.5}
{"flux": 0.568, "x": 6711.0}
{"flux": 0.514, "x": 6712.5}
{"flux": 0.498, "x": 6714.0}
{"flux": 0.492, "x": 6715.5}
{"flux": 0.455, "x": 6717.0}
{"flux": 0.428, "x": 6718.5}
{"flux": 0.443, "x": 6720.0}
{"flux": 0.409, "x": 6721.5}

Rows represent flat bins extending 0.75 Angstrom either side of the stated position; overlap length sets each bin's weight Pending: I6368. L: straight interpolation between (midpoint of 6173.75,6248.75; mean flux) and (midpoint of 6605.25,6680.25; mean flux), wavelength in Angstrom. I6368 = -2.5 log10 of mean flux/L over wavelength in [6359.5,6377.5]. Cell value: -0.12 mag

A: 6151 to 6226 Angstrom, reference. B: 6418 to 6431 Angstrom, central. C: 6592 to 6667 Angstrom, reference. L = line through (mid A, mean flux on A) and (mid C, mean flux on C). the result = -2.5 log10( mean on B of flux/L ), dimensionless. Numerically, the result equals -0.149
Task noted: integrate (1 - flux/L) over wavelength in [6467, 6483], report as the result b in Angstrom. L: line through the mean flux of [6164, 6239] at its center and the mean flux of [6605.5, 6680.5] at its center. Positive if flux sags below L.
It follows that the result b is -4.7 Angstrom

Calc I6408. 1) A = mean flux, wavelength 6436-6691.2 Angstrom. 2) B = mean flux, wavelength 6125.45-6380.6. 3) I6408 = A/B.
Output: 1.5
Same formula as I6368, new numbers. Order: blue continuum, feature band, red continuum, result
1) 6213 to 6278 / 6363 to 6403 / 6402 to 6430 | 0.100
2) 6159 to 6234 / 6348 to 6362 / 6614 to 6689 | -0.244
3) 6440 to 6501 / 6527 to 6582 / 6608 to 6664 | -0.111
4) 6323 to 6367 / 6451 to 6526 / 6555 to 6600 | -0.046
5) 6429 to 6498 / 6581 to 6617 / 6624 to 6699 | -0.133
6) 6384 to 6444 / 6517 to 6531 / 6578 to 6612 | -0.128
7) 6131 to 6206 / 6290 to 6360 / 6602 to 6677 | -0.038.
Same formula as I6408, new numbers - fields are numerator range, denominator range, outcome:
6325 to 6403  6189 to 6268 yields 1.46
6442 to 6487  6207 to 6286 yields 1.76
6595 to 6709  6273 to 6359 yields 1.22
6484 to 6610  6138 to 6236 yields 1.72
